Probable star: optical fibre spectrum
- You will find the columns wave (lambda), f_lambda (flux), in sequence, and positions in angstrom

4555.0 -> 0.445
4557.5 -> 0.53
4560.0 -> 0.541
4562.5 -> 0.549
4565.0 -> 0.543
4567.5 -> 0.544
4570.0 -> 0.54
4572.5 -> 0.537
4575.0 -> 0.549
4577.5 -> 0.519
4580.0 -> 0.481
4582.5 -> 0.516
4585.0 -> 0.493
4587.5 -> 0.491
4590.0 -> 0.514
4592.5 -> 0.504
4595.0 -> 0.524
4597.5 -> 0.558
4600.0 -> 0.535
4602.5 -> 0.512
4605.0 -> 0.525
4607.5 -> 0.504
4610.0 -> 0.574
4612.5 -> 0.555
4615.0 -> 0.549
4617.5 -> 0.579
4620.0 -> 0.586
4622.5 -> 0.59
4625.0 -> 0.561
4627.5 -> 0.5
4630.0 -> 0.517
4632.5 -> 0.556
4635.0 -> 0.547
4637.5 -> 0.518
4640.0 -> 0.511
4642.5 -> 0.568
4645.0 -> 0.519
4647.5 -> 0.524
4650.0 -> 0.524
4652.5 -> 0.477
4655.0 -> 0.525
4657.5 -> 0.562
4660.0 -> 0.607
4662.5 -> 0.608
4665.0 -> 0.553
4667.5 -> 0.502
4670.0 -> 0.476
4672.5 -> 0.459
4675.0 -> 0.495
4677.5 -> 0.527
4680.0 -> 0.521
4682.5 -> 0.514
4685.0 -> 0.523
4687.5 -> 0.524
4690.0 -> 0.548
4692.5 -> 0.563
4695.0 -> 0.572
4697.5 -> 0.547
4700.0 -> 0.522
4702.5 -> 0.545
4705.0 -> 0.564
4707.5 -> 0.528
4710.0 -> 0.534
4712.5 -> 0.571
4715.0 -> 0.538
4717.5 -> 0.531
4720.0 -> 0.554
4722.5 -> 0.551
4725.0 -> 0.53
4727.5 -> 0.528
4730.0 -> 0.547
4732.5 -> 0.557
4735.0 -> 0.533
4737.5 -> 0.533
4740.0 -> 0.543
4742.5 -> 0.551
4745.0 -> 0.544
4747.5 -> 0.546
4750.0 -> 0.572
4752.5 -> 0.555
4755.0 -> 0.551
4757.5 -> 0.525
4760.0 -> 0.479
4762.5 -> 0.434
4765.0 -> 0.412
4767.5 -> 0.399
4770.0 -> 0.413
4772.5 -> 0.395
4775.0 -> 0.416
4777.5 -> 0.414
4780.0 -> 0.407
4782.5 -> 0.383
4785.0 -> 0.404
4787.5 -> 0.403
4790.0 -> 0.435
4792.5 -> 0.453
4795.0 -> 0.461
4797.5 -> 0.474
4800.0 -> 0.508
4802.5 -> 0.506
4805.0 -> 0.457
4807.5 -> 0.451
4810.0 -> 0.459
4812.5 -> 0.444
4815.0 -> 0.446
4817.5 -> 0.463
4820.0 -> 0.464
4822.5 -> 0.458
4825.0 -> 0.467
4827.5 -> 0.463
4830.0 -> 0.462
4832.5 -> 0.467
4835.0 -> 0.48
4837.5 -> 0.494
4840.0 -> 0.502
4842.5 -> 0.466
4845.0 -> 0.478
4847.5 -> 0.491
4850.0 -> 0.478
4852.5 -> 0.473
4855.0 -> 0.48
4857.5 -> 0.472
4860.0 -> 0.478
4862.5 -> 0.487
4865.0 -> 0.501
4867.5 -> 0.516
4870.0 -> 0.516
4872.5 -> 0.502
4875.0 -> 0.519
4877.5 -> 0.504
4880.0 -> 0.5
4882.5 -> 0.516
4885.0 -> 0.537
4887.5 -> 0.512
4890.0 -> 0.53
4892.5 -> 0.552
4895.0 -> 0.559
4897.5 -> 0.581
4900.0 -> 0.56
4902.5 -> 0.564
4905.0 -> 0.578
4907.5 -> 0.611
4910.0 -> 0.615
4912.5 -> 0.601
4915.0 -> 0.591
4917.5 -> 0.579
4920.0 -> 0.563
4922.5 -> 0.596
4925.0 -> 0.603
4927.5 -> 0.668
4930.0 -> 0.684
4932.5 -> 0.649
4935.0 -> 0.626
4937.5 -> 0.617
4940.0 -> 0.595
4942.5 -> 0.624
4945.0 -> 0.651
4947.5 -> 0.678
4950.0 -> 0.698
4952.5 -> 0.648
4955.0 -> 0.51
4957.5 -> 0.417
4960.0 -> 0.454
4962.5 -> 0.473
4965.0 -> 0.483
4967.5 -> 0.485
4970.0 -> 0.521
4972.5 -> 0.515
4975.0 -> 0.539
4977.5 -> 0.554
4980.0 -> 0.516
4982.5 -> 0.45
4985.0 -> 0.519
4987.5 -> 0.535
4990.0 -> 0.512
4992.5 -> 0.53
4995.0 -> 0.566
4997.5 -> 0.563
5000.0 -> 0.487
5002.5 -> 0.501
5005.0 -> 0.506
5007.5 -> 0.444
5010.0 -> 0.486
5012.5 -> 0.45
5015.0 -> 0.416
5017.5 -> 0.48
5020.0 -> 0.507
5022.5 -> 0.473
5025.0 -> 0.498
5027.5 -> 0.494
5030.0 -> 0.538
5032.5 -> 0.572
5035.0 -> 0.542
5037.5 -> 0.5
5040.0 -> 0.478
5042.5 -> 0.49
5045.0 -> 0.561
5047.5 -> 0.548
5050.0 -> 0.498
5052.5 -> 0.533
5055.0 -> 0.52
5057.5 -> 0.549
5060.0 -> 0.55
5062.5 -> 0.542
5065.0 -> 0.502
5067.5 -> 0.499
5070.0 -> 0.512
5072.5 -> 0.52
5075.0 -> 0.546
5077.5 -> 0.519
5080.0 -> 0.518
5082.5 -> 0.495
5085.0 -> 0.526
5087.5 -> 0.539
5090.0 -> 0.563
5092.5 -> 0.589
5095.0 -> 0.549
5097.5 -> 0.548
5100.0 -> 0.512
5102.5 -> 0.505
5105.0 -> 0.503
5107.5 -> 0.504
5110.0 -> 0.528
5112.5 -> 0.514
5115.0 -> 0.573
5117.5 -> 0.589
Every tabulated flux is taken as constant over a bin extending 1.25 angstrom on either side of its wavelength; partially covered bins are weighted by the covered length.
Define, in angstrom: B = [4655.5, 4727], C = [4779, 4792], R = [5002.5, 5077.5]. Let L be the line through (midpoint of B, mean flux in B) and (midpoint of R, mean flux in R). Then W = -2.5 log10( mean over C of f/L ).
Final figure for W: 0.28 mag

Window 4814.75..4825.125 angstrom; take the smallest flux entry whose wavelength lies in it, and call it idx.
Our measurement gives 0.446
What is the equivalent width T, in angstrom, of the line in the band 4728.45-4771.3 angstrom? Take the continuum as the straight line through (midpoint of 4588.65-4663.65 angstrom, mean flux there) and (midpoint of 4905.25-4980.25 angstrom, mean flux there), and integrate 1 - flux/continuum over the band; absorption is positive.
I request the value 3.4 angstrom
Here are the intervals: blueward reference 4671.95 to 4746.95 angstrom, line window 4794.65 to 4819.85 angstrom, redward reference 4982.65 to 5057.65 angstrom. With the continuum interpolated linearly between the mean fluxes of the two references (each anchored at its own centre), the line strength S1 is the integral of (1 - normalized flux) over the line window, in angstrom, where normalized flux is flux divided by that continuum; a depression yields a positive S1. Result 2.9 angstrom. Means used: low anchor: 0.537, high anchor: 0.508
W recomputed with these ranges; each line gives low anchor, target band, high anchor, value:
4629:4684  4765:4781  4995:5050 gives 0.26 mag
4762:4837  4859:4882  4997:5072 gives -0.09 mag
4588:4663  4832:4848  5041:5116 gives 0.11 mag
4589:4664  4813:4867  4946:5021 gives 0.11 mag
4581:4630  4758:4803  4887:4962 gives 0.29 mag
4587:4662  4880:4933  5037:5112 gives -0.10 mag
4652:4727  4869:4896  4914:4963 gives 0.12 mag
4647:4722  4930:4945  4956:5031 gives -0.24 mag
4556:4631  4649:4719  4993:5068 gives -0.01 mag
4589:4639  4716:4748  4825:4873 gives -0.06 mag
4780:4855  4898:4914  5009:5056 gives -0.22 mag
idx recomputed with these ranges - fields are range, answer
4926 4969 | 0.417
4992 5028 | 0.416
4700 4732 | 0.522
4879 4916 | 0.5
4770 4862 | 0.383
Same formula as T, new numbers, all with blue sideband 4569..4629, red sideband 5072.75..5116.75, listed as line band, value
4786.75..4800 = 2.0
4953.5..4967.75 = 1.6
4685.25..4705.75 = -0.5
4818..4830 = 1.6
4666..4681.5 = 1.0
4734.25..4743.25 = -0.1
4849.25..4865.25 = 1.6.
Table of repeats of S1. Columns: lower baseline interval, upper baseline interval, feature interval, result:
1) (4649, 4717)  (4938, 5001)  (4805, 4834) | 4.28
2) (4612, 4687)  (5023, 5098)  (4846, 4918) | 0.00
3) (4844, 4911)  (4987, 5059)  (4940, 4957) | -3.50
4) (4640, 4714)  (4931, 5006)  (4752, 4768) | 1.74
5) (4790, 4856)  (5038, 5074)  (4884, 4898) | -1.68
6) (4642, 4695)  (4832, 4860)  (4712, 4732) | -1.10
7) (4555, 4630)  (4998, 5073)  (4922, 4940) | -4.23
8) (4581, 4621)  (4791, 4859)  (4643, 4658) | -0.11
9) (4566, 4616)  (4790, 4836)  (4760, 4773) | 1.62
